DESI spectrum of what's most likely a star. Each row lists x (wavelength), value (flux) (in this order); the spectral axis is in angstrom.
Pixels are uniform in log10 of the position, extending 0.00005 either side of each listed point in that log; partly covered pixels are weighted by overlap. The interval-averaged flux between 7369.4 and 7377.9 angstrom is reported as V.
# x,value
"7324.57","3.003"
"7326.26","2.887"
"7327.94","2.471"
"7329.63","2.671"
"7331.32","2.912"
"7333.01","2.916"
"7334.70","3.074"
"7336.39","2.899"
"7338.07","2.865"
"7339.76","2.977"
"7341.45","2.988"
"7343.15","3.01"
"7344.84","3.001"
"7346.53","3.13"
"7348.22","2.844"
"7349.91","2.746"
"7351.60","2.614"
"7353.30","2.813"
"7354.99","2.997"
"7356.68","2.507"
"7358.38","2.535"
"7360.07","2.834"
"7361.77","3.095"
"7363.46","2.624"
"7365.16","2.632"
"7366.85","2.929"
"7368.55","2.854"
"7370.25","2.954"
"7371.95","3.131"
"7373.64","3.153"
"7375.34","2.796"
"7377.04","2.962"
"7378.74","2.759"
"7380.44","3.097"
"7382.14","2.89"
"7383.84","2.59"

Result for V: 3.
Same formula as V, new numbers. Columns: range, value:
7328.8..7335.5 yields 2.89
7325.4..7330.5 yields 2.68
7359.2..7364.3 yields 2.85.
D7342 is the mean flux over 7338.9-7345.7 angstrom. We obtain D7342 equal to 2.99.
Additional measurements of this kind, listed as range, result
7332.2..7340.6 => 2.95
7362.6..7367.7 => 2.73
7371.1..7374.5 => 3.15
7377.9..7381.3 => 2.93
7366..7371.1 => 2.91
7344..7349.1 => 2.99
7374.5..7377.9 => 2.88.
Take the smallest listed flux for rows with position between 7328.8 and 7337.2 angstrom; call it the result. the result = 2.671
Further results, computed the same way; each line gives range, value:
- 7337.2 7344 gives 2.865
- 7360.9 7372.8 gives 2.624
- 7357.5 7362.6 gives 2.535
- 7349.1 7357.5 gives 2.507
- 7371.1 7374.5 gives 3.131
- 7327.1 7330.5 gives 2.471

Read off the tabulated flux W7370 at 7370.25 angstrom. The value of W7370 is 2.954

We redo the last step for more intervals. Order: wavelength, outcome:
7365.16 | 2.632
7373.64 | 3.153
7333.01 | 2.916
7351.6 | 2.614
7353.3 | 2.813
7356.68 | 2.507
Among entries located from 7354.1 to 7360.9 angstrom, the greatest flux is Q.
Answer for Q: 2.997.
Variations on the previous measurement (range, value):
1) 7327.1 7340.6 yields 3.074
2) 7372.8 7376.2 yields 3.153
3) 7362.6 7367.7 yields 2.929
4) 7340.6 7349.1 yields 3.13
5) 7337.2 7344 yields 3.01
